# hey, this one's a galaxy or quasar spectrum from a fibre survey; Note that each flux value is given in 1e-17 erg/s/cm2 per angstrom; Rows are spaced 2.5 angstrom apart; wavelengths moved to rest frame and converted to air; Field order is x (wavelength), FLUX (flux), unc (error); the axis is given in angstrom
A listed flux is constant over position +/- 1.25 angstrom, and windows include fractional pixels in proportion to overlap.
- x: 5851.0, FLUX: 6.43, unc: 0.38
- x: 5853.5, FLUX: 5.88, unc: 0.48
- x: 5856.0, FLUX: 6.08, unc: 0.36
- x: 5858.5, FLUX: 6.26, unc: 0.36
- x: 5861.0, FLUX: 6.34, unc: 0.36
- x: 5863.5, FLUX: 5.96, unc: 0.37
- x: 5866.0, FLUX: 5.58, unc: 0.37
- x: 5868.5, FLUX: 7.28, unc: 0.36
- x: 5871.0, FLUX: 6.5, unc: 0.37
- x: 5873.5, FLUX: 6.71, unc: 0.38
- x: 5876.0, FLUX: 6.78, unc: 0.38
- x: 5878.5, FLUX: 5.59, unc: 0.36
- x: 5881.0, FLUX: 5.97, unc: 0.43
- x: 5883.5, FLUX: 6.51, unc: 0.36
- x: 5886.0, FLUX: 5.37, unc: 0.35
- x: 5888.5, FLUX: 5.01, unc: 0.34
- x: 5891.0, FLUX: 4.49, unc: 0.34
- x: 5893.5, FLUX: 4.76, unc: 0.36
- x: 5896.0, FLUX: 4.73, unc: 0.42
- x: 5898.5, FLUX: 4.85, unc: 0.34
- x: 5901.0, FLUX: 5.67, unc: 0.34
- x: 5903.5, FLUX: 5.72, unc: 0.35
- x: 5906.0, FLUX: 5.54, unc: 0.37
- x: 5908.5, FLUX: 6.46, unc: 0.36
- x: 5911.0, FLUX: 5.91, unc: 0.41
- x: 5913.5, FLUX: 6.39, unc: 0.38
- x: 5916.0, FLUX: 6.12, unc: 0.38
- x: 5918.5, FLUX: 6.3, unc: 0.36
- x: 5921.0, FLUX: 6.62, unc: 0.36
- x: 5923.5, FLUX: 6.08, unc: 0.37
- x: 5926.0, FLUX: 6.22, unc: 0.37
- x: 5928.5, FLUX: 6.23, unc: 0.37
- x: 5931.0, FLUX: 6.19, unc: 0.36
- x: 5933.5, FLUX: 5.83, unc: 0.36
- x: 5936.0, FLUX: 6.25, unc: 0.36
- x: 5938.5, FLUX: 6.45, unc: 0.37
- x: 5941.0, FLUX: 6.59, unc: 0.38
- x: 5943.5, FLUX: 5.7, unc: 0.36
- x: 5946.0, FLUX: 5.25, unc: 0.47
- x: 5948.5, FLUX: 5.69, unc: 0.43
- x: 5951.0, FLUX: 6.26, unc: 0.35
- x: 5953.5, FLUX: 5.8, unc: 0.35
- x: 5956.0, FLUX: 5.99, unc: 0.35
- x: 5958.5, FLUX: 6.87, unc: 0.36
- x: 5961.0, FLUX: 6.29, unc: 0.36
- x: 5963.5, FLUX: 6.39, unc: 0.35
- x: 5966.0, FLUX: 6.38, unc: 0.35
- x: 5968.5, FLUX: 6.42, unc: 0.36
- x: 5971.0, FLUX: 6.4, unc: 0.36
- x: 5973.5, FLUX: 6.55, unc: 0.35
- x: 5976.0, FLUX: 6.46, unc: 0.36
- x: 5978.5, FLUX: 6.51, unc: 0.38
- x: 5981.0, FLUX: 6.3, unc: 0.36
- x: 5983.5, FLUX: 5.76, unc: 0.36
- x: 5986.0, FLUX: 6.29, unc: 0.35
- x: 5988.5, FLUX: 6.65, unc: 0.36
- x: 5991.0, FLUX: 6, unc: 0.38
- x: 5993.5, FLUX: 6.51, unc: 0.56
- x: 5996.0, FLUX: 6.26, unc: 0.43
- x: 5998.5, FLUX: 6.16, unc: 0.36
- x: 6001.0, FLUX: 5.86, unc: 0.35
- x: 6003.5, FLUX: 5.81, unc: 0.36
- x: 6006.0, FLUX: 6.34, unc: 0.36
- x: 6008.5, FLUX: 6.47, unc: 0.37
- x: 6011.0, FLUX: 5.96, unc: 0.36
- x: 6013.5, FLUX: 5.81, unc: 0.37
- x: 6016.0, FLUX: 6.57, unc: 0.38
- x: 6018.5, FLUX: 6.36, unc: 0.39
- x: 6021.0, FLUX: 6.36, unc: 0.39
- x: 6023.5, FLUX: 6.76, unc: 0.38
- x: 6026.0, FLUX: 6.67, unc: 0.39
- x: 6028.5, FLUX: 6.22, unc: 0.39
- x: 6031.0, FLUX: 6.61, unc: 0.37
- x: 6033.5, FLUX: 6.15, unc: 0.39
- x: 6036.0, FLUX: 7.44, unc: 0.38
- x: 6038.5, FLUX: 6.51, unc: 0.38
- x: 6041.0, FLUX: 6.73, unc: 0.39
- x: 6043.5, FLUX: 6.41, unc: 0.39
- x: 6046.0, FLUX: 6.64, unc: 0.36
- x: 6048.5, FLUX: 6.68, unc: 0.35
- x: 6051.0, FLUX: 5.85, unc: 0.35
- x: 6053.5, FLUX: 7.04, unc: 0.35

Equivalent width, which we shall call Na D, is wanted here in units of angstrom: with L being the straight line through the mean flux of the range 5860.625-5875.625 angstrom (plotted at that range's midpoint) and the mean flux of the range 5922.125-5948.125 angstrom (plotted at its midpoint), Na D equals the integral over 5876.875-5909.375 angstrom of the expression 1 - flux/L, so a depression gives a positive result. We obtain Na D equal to 4.4 angstrom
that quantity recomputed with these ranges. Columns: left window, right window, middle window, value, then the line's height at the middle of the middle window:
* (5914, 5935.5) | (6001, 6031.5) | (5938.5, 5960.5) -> 0.6 angstrom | 6.23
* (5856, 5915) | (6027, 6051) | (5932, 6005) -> 0.4 angstrom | 6.23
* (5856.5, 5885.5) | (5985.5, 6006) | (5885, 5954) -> 4.9 angstrom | 6.25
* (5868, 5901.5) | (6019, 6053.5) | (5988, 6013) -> 0.7 angstrom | 6.35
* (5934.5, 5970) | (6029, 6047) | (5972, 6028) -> 1.1 angstrom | 6.42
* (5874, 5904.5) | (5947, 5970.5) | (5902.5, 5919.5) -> -1.0 angstrom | 5.72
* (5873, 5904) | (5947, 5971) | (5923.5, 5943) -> -0.8 angstrom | 5.97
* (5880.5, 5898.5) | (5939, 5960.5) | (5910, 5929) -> -2.1 angstrom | 5.62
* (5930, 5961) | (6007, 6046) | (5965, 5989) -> -0.5 angstrom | 6.23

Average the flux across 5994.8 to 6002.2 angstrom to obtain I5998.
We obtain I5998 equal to 6.09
